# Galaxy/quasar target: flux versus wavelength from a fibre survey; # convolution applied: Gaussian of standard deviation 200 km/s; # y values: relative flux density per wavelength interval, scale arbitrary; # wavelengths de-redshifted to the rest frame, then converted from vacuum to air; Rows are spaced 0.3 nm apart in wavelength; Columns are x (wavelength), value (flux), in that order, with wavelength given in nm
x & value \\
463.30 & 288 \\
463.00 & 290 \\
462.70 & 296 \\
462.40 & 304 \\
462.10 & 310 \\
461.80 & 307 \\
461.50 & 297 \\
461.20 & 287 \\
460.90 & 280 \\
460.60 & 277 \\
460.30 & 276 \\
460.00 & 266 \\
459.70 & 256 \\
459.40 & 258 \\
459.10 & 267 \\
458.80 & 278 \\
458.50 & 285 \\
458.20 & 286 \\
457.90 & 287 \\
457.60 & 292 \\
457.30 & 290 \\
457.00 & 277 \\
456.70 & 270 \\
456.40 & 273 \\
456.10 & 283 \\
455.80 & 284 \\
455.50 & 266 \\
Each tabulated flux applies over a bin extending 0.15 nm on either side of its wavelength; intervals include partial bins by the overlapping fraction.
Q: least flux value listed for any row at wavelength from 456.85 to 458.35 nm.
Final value 277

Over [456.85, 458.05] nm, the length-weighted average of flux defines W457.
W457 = 286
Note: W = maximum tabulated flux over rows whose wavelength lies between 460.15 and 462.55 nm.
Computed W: 310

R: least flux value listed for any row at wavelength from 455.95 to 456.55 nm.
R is 273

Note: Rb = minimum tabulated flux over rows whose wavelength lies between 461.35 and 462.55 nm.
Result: 297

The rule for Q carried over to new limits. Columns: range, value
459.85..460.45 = 266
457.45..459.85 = 256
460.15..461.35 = 276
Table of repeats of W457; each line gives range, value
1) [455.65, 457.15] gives 277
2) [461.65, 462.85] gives 304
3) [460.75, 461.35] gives 283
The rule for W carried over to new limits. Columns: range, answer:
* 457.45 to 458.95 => 292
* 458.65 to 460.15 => 278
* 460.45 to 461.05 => 280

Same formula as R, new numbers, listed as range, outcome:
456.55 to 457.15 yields 270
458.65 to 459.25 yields 267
